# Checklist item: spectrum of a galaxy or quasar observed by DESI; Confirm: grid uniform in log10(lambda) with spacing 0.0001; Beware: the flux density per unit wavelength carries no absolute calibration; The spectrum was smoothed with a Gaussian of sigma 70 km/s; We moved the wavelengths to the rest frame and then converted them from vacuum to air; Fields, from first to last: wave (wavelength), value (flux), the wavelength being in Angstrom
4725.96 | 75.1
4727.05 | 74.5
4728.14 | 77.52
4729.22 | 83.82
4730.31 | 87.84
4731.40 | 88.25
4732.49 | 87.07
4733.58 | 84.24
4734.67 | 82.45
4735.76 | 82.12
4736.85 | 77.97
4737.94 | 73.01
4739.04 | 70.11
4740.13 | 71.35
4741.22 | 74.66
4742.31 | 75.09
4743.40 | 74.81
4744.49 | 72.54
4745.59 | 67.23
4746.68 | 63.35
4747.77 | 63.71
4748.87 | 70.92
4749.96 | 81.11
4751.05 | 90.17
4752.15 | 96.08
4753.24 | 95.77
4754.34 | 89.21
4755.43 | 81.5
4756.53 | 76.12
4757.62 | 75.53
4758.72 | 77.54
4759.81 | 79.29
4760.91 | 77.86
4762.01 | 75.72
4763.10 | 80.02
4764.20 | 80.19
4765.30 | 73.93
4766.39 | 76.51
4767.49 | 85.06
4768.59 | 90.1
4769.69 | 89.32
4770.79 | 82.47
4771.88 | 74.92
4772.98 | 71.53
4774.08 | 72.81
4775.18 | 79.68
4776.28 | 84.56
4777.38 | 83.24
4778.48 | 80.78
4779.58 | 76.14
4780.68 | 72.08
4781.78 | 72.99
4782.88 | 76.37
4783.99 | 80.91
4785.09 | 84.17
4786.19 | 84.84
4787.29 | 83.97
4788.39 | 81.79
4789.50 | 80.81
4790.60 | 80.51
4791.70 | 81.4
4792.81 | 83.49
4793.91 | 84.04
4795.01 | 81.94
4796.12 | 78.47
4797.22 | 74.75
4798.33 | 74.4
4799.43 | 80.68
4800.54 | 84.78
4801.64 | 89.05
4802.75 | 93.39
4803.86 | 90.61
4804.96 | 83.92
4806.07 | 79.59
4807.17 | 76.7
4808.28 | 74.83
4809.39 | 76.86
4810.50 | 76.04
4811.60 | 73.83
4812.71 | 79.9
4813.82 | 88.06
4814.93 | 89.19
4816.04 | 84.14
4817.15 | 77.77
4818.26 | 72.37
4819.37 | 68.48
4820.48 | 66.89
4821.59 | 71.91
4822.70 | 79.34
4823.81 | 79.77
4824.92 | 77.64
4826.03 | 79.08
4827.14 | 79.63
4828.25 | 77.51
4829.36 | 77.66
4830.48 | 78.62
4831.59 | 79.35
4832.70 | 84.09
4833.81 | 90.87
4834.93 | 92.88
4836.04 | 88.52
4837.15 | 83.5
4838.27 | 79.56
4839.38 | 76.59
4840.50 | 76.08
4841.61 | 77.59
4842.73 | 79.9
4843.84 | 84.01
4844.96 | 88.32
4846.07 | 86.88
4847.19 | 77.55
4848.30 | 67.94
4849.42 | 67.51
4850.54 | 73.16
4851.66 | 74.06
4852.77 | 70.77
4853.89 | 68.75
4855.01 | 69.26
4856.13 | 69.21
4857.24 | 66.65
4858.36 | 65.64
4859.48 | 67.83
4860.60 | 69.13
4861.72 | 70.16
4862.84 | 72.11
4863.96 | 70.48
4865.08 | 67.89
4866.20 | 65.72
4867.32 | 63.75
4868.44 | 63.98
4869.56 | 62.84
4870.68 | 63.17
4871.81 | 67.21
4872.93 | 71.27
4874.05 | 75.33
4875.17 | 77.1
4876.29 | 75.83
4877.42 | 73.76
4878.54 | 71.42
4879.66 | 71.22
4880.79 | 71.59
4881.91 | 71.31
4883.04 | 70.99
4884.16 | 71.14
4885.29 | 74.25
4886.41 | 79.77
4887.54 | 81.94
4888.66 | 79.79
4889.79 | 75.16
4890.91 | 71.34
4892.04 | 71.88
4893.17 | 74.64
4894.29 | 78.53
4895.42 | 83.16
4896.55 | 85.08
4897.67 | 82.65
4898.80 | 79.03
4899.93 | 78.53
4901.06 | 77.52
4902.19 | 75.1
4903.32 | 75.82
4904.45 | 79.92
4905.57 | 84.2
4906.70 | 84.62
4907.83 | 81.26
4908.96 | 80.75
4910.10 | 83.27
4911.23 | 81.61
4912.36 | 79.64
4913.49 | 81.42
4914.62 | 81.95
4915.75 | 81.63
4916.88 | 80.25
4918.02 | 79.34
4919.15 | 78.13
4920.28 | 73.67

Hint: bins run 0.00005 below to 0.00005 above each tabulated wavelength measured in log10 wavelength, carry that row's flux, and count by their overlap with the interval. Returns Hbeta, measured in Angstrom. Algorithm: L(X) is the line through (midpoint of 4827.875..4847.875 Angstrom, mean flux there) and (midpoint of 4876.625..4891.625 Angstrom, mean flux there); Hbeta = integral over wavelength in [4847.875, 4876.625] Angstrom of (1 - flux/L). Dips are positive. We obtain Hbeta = 3.3 Angstrom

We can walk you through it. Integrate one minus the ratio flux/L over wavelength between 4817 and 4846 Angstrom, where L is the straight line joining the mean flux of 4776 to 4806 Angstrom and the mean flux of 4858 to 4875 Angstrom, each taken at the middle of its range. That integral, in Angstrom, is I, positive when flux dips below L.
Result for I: -2.1 Angstrom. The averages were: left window 81.6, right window 68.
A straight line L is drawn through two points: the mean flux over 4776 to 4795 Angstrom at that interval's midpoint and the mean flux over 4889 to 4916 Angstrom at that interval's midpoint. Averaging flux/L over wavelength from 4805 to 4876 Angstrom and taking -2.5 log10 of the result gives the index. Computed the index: 0.07 mag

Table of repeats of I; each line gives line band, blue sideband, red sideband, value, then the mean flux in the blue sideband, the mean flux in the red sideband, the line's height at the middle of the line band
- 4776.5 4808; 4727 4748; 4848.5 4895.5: -2.8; 76.8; 71.3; 74.6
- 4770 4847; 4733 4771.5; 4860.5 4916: -3.0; 78.8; 75.3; 77.3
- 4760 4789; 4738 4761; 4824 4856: -0.8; 77.2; 78.7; 77.6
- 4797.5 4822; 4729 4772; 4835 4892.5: -1.1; 79.5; 73.3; 76.3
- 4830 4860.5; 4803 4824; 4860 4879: -1.5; 78.6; 69.5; 73.4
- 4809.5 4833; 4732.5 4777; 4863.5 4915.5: -0.3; 78.6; 75.5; 77.1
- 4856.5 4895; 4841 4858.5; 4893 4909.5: 3.0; 74.4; 80.2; 77.4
